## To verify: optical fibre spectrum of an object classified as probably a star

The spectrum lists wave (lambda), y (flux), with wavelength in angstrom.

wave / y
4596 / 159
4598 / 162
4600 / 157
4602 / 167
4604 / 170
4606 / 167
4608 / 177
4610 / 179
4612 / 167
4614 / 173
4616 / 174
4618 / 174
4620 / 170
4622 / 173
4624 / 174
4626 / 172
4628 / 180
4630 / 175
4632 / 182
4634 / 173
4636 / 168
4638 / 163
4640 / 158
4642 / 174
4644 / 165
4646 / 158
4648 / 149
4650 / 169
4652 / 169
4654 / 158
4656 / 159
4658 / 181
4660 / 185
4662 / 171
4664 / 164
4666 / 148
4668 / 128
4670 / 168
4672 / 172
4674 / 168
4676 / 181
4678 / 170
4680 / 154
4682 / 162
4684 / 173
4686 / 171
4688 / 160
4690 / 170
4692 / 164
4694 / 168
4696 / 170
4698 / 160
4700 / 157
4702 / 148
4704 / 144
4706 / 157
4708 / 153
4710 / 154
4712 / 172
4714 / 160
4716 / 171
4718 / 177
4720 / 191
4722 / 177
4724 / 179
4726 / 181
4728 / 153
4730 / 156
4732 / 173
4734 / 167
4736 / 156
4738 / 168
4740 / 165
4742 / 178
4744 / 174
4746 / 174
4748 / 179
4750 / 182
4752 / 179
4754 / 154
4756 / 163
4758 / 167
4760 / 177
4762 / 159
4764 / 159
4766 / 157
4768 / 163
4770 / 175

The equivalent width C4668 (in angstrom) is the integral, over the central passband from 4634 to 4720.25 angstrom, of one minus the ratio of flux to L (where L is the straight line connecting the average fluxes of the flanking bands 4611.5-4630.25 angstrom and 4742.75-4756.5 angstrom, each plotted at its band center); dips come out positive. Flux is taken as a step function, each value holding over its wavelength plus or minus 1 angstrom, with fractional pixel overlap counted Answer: 4.4 angstrom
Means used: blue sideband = 173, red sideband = 173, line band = 164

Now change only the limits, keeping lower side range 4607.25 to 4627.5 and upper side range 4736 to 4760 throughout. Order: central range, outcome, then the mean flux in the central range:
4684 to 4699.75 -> 0.5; 166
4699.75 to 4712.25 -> 1.3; 154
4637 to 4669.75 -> 1.9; 163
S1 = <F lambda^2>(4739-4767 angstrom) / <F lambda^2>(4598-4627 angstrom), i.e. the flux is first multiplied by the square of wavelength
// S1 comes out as 1.1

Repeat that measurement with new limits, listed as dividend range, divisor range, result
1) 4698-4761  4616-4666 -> 1.03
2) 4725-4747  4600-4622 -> 1.03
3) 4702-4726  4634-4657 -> 1.05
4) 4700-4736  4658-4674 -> 1.03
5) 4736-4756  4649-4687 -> 1.07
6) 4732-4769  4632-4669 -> 1.07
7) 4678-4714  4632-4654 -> 1.00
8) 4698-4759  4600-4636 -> 1.01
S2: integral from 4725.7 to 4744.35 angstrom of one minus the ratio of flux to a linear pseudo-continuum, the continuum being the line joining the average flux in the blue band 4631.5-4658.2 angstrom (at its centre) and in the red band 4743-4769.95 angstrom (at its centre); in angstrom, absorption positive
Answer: 0.17 angstrom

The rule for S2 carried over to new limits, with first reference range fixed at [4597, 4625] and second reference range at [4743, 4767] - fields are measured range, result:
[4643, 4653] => 0.46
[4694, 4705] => 0.80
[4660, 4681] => 0.76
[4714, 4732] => -0.36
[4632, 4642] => 0.12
